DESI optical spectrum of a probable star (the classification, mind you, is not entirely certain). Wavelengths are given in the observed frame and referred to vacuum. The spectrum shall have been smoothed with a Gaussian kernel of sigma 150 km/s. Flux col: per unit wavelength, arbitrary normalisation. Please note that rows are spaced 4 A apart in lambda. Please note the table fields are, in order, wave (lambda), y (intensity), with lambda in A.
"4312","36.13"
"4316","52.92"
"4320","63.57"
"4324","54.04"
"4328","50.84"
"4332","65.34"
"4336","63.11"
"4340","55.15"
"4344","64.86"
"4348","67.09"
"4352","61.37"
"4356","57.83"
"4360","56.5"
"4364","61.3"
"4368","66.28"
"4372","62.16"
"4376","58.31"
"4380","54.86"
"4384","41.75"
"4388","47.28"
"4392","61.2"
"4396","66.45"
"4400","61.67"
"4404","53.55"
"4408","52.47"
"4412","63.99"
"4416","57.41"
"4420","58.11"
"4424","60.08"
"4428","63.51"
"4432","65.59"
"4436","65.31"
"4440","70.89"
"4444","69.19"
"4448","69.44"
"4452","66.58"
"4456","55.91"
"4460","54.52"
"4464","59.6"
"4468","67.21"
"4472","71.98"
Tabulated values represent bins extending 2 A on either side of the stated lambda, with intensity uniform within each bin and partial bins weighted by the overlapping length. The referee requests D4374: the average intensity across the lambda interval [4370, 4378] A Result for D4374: 60.2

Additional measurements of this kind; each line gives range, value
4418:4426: 59.1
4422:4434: 63.1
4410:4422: 59.8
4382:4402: 55.7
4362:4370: 63.8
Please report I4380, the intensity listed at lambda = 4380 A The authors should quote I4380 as 54.86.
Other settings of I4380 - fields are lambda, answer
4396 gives 66.45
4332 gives 65.34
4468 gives 67.21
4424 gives 60.08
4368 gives 66.28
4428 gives 63.51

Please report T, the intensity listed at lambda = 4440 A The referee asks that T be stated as 70.89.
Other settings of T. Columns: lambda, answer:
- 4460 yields 54.52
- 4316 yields 52.92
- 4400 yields 61.67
